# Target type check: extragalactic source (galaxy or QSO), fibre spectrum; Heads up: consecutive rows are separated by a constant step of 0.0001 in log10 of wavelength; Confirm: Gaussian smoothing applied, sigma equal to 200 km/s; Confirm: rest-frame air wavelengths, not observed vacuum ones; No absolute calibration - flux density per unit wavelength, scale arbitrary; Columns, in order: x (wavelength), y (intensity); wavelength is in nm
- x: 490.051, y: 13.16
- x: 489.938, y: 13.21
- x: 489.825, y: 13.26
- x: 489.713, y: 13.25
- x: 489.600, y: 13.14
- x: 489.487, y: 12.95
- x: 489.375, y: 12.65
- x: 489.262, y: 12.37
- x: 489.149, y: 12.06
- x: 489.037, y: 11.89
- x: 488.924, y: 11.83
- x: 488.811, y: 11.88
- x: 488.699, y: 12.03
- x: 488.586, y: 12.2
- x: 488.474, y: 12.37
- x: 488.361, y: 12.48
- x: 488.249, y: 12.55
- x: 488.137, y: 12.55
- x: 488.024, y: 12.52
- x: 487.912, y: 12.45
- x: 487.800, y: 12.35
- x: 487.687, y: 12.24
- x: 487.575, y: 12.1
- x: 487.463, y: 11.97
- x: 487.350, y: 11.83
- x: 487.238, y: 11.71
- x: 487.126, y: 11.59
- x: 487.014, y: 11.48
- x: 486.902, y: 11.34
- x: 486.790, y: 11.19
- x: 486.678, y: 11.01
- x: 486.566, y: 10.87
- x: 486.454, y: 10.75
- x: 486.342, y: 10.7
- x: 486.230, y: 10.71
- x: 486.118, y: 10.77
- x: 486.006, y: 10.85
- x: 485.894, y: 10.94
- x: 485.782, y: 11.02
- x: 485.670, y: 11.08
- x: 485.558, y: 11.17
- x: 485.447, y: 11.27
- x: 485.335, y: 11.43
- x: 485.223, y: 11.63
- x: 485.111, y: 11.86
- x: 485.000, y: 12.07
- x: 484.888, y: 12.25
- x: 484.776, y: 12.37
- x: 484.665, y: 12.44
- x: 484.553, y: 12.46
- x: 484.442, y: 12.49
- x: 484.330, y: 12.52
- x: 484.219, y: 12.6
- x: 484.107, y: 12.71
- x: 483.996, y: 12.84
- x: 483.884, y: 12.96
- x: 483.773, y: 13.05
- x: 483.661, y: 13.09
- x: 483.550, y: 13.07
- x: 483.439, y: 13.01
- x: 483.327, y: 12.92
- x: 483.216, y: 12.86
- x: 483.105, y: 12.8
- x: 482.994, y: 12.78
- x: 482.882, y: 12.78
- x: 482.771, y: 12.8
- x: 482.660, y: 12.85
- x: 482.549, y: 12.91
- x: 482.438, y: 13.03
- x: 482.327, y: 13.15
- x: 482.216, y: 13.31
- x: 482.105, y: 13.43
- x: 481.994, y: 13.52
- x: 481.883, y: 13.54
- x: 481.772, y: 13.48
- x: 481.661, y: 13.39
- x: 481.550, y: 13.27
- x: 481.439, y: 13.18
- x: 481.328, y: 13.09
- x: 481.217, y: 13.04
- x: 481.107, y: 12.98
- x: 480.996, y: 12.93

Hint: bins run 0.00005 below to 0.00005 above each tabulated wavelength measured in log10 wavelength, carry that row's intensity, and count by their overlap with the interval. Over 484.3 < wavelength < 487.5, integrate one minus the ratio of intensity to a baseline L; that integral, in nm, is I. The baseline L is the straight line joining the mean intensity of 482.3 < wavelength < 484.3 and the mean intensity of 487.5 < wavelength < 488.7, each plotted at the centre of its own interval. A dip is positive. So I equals 0.28 nm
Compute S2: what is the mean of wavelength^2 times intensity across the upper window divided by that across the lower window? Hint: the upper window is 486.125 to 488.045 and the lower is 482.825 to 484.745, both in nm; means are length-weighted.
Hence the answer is 0.92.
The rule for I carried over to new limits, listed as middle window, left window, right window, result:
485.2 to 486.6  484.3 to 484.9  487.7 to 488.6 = 0.161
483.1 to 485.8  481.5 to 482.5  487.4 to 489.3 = 0.123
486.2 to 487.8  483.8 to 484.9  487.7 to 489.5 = 0.125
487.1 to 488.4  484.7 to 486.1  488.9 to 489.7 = -0.013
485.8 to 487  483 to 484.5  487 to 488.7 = 0.142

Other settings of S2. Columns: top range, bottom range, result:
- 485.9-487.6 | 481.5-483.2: 0.87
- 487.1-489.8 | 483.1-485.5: 1.00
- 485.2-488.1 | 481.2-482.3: 0.88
